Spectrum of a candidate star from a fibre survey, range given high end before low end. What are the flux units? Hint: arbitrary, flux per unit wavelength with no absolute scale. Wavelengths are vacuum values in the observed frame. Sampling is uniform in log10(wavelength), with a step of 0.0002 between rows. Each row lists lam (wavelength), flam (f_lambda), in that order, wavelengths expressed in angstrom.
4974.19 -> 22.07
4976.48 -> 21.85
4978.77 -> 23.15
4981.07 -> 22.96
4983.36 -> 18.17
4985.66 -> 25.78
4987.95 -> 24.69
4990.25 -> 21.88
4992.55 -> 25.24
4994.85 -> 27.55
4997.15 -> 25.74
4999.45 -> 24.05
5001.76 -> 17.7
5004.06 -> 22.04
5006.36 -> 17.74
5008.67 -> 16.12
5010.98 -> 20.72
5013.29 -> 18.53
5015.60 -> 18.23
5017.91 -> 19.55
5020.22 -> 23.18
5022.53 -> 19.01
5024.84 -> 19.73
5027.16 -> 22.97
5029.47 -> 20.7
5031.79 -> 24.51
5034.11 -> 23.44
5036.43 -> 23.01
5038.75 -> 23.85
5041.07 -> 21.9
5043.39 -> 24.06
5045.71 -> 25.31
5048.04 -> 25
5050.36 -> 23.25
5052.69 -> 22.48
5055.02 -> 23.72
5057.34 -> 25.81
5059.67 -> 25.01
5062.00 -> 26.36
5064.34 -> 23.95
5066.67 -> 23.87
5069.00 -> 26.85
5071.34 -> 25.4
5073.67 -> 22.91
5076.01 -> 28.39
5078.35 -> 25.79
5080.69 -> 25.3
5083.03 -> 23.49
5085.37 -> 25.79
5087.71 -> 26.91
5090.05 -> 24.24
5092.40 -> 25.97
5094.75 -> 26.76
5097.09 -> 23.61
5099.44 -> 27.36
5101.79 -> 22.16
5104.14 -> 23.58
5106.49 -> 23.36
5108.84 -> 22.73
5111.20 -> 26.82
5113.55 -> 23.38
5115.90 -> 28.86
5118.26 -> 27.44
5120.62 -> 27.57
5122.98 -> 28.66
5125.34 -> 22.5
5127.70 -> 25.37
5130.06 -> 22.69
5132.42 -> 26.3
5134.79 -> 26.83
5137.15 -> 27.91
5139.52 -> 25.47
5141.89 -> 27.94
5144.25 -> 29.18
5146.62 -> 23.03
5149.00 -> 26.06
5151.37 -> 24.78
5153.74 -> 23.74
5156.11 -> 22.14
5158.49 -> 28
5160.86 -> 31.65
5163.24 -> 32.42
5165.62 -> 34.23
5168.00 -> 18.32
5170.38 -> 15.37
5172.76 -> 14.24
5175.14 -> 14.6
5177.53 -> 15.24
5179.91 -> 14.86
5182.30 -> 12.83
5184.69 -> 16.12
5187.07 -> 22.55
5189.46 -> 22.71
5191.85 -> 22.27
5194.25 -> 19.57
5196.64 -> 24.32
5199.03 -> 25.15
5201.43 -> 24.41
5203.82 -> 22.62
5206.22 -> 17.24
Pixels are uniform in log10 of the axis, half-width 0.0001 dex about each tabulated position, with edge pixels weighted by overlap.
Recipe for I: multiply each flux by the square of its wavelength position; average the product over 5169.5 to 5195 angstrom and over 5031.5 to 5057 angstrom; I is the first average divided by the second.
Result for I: 0.77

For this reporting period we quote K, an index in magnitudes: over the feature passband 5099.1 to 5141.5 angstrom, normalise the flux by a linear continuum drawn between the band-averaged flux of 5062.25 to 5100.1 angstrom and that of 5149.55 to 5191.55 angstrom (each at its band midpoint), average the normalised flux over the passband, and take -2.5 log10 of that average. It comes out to -0.08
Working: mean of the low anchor 25.4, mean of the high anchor 21.5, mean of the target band 25.5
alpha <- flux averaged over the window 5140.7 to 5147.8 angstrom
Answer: 26.7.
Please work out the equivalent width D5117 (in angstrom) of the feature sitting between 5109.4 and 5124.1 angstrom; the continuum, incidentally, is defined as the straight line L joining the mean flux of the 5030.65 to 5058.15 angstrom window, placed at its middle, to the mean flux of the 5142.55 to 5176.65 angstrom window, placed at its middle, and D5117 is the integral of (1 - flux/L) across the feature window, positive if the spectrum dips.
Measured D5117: -1.8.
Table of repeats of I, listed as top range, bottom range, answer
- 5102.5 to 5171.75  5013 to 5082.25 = 1.13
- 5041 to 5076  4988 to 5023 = 1.18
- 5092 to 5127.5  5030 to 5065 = 1.08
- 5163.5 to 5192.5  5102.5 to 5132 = 0.77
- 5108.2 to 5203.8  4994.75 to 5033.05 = 1.20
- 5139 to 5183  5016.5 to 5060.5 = 1.05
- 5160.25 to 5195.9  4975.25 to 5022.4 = 1.01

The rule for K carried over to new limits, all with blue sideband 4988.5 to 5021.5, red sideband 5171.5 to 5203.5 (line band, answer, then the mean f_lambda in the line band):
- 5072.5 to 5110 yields -0.22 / 24.9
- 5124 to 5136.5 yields -0.24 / 24.9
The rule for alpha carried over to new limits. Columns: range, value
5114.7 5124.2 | 28.1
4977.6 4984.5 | 21.4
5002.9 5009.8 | 18.7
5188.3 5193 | 22.5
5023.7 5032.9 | 22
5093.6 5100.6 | 25.9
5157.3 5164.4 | 30.7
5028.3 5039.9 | 23.1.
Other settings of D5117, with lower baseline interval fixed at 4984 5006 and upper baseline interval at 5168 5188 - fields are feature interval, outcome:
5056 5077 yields -5.0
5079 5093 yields -4.0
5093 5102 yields -2.9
